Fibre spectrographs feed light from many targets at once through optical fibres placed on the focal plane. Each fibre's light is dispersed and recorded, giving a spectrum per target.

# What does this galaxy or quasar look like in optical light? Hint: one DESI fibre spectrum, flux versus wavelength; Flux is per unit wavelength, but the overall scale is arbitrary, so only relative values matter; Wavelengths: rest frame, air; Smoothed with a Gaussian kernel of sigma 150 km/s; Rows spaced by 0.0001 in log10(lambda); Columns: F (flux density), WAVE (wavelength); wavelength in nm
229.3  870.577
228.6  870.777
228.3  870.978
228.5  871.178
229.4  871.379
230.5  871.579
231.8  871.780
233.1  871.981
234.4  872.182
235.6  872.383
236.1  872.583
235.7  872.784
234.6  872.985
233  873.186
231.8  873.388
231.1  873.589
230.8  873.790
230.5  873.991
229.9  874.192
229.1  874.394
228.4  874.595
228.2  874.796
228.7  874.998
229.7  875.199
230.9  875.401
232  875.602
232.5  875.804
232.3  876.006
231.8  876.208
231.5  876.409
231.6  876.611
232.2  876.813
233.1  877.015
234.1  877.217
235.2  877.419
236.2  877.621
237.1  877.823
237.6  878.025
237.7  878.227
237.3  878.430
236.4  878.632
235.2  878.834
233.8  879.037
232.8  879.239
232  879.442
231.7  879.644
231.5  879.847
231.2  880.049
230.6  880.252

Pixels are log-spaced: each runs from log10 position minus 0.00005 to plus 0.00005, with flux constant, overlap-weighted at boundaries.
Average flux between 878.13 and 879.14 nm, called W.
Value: 236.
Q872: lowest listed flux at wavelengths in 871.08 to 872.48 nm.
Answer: 228.5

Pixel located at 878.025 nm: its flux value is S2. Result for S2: 237.6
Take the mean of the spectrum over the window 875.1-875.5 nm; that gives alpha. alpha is 230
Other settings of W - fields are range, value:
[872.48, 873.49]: 234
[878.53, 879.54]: 234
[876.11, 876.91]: 232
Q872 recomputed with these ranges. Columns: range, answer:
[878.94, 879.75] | 231.7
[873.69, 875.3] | 228.2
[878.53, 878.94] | 235.2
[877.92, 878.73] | 236.4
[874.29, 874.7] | 228.4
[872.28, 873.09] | 234.6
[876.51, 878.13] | 231.6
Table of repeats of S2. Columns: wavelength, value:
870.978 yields 228.3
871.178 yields 228.5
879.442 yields 232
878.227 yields 237.7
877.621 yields 236.2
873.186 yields 233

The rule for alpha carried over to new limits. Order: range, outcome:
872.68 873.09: 235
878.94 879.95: 232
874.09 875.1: 229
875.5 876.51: 232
